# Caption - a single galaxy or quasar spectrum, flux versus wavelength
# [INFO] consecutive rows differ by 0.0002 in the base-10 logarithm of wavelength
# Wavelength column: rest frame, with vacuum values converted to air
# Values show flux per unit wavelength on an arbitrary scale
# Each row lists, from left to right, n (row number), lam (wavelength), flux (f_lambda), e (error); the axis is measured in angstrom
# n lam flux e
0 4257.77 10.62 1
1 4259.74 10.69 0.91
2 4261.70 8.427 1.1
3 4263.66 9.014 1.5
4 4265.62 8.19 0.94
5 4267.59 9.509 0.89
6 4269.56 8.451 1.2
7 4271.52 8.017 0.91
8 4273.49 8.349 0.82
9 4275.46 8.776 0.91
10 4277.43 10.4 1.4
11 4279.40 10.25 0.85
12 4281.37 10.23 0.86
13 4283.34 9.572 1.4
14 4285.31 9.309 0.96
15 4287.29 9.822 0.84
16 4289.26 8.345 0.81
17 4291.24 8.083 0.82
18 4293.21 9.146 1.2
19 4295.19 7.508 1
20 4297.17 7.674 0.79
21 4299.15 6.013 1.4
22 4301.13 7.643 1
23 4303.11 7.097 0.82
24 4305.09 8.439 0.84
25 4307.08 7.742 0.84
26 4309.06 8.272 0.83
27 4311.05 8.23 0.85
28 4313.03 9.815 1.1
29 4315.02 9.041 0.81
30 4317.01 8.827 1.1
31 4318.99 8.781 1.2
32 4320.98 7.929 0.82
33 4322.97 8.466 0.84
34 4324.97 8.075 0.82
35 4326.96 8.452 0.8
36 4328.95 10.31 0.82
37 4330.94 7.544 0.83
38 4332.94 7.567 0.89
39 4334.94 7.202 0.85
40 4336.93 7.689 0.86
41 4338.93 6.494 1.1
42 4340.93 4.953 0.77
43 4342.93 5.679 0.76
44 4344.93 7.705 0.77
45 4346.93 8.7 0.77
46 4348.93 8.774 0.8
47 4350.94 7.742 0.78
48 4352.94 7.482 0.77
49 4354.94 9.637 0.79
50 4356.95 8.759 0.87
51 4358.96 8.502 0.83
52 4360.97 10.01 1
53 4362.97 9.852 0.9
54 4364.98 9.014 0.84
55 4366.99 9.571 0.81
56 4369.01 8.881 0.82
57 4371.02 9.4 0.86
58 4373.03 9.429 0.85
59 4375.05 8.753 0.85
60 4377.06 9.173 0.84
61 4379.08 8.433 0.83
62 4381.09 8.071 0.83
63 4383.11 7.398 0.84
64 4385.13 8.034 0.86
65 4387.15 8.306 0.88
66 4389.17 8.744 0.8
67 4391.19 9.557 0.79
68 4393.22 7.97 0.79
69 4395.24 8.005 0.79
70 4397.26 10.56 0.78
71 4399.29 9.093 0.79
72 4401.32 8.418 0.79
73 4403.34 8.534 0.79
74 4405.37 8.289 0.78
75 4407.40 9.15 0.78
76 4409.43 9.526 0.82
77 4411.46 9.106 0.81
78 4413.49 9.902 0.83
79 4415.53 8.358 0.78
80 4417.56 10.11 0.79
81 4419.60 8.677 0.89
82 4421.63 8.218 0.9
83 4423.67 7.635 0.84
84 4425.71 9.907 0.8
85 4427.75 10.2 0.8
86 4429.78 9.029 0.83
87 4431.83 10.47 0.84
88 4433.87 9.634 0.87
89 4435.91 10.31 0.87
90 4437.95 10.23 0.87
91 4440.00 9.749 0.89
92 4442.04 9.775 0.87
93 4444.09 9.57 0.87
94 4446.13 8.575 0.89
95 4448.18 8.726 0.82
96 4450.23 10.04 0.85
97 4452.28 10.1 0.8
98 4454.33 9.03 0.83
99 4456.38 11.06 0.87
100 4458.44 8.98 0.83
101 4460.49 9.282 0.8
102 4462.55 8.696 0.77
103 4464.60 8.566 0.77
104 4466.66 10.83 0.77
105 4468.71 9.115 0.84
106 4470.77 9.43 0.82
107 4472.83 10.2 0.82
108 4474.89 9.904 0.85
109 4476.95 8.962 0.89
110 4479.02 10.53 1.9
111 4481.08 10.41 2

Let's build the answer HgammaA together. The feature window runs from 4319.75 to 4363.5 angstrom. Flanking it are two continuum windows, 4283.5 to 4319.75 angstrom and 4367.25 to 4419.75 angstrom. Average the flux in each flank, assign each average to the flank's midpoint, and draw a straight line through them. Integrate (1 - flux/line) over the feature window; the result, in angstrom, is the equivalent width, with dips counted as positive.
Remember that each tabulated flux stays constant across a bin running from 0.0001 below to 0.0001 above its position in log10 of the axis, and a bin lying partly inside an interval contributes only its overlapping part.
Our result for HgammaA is 2.6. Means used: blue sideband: 8.35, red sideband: 8.85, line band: 8.05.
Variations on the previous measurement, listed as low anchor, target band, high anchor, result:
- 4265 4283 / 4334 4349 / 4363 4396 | 3.1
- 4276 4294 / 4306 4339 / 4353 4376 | 3.6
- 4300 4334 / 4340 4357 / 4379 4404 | 1.6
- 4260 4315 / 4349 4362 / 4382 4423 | 0.0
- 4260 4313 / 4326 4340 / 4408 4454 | 1.6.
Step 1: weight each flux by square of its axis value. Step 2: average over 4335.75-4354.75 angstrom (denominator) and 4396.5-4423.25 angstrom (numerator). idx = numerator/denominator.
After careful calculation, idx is 1.26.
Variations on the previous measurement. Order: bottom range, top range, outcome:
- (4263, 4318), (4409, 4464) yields 1.17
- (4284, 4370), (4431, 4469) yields 1.23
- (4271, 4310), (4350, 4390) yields 1.06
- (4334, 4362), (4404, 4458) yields 1.25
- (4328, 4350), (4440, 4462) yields 1.33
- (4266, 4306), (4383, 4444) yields 1.12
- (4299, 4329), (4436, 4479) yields 1.23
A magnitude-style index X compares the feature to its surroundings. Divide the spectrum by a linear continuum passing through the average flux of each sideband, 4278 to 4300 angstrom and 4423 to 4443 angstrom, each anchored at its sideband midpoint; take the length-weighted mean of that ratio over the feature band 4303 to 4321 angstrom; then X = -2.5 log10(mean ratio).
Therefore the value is 0.05 mag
